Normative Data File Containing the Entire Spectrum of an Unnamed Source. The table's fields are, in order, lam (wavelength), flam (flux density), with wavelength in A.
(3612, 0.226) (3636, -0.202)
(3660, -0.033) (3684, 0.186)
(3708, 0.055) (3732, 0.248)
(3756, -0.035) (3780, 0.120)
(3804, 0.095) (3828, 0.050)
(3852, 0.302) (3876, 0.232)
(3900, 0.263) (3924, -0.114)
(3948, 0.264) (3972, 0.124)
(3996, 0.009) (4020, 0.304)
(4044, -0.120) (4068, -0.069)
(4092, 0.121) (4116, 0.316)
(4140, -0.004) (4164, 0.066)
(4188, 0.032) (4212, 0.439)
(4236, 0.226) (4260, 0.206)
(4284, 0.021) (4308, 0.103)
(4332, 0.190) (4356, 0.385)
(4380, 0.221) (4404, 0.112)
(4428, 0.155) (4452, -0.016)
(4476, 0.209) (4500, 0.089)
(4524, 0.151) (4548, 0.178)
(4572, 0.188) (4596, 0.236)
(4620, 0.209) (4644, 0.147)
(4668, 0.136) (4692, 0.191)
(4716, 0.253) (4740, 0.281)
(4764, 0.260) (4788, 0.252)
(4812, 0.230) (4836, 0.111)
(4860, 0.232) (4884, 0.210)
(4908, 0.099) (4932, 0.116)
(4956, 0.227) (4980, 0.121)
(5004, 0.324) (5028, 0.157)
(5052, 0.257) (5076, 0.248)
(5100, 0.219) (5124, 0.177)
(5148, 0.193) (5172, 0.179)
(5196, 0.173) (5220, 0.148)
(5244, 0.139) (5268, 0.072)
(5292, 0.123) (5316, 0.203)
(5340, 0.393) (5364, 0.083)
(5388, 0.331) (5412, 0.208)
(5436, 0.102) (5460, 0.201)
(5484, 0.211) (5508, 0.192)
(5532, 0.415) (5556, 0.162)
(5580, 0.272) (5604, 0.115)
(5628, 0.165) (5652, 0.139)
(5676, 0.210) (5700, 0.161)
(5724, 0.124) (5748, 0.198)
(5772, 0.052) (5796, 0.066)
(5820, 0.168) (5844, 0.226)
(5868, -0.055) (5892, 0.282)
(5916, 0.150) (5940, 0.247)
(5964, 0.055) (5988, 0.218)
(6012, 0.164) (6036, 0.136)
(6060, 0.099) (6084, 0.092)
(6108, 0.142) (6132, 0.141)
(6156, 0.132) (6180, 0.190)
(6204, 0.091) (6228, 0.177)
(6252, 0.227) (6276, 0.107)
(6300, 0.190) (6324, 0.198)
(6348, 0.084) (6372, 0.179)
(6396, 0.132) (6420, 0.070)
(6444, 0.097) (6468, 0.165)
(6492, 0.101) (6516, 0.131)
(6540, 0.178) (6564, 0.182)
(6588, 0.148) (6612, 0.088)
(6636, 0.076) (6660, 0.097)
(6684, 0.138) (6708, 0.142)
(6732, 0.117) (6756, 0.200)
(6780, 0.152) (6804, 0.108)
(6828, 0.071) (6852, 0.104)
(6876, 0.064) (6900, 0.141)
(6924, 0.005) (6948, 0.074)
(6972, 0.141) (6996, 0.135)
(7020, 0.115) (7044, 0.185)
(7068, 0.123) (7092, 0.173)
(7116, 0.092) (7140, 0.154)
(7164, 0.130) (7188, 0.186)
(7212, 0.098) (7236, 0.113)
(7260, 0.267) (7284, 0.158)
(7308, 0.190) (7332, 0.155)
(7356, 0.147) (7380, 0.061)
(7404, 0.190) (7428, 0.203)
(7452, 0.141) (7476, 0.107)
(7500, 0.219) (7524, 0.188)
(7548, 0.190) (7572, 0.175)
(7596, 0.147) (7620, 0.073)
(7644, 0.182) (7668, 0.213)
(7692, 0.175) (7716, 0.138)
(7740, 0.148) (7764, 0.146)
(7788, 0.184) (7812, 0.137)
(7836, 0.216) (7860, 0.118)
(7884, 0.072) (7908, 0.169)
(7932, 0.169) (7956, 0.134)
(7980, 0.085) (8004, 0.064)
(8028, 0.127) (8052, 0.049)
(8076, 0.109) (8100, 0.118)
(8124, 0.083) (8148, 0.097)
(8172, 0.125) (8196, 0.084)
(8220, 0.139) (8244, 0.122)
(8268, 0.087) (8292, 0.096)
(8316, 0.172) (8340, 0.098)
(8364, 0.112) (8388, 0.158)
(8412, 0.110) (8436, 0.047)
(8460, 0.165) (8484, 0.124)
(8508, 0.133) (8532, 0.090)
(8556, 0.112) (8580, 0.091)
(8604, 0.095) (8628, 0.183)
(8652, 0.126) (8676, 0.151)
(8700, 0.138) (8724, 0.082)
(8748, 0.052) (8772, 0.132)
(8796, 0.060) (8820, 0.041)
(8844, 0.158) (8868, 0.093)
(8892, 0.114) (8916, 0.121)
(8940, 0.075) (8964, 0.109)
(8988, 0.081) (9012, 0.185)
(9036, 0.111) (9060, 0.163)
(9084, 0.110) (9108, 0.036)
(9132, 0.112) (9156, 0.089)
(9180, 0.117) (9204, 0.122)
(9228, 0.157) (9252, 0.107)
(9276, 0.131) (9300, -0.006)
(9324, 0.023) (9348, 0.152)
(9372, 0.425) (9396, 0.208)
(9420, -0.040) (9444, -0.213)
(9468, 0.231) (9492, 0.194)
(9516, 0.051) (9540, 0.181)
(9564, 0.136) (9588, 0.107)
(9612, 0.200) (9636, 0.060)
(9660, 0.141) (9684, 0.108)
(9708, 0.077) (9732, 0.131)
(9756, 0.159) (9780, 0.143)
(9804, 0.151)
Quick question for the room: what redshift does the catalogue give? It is 0.106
